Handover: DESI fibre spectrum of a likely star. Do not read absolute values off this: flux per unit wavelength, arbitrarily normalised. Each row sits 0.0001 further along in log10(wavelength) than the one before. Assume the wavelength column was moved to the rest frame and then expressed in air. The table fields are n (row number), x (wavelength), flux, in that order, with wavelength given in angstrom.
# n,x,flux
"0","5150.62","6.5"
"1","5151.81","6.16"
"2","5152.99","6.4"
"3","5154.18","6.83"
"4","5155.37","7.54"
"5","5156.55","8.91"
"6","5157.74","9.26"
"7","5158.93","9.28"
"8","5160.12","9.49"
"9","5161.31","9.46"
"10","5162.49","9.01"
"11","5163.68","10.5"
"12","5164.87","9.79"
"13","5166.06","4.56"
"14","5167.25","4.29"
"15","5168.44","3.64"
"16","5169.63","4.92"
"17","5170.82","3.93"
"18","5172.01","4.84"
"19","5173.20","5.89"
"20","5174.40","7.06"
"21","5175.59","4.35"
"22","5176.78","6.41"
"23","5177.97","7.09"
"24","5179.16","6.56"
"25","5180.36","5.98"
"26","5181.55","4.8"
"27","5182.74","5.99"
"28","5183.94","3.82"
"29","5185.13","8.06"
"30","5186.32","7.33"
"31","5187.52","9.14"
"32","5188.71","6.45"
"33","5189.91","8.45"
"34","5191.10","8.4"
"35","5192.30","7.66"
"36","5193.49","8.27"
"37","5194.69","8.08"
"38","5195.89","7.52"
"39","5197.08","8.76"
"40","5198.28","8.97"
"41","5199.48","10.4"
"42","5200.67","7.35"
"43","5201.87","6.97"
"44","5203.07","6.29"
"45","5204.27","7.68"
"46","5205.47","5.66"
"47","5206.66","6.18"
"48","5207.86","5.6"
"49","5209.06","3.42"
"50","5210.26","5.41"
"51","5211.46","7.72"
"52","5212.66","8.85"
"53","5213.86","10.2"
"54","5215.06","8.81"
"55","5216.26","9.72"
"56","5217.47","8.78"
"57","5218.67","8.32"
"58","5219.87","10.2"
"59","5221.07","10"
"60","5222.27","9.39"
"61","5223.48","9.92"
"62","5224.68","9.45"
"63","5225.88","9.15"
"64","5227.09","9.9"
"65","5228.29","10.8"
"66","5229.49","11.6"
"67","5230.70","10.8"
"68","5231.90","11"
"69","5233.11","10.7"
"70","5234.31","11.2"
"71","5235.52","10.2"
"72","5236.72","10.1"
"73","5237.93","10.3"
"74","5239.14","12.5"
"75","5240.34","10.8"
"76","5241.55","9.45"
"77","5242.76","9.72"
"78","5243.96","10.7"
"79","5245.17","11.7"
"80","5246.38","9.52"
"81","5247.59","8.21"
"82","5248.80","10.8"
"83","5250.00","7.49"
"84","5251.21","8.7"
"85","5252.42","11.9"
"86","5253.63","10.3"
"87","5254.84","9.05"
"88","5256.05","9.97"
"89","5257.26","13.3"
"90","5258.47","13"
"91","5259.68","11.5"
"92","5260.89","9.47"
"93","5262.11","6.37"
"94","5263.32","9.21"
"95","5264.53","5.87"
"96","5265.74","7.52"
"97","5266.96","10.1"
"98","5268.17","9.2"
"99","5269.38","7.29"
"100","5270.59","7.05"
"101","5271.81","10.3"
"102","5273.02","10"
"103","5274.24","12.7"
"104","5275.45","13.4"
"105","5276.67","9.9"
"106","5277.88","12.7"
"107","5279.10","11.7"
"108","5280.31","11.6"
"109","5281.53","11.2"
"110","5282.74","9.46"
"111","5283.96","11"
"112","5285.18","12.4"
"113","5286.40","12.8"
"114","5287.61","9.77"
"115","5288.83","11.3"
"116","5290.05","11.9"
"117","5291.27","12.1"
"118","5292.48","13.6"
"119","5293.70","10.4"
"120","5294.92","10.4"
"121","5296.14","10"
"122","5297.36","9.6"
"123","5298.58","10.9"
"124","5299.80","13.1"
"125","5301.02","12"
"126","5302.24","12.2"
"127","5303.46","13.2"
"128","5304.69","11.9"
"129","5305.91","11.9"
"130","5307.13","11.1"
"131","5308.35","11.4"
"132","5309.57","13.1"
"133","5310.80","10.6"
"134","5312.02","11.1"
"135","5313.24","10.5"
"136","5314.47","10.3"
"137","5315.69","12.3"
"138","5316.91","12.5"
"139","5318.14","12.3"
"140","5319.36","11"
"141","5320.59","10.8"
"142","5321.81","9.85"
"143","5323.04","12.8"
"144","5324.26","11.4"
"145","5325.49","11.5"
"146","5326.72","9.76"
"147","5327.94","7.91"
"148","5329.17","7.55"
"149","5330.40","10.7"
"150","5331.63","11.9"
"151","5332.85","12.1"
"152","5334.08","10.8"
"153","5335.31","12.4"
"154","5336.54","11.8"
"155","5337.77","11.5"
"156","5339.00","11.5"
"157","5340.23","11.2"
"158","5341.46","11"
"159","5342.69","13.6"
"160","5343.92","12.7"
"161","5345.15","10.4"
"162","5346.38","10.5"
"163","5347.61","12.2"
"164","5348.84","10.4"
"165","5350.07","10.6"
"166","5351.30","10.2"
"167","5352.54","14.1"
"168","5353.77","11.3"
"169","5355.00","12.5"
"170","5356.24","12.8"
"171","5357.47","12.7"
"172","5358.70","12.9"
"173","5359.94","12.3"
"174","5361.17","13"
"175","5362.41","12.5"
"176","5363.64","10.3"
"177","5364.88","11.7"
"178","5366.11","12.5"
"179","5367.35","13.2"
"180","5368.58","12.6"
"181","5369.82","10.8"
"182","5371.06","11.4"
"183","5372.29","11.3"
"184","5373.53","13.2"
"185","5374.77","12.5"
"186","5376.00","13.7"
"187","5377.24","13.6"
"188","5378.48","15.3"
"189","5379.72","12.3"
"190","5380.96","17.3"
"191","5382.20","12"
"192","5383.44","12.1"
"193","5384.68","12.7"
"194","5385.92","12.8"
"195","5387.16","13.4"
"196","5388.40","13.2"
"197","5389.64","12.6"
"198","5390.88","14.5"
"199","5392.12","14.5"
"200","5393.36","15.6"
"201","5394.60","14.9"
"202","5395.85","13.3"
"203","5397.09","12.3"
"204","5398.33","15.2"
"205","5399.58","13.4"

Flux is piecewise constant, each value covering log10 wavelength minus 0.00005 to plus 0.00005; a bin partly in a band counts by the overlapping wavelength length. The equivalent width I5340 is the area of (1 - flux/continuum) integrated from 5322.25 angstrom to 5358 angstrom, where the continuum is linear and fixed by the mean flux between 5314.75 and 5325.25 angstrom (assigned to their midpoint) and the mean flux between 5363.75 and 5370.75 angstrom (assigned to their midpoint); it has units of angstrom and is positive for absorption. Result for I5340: 1.2 angstrom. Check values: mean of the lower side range 11.6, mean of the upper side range 12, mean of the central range 11.4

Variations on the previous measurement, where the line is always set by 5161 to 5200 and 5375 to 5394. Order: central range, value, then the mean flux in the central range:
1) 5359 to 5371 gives 0.88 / 12.1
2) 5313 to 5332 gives 1.34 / 10.8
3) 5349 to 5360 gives 0.54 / 12.1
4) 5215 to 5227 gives -1.63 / 9.42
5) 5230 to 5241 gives -2.60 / 10.8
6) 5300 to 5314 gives -0.79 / 11.7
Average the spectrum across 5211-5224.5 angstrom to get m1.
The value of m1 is 9.28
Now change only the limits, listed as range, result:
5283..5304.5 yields 11.5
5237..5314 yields 10.7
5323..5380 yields 11.8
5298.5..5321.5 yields 11.7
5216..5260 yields 10.3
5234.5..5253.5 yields 10.2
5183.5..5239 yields 8.59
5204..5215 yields 6.82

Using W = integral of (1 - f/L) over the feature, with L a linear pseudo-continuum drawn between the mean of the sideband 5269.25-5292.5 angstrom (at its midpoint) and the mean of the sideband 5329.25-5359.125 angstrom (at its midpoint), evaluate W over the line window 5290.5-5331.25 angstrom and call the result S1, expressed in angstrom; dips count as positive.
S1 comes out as 0.6 angstrom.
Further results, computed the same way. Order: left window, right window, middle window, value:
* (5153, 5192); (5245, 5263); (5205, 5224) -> 1.2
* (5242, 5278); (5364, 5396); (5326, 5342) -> 1.5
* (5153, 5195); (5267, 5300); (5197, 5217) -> 1.7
